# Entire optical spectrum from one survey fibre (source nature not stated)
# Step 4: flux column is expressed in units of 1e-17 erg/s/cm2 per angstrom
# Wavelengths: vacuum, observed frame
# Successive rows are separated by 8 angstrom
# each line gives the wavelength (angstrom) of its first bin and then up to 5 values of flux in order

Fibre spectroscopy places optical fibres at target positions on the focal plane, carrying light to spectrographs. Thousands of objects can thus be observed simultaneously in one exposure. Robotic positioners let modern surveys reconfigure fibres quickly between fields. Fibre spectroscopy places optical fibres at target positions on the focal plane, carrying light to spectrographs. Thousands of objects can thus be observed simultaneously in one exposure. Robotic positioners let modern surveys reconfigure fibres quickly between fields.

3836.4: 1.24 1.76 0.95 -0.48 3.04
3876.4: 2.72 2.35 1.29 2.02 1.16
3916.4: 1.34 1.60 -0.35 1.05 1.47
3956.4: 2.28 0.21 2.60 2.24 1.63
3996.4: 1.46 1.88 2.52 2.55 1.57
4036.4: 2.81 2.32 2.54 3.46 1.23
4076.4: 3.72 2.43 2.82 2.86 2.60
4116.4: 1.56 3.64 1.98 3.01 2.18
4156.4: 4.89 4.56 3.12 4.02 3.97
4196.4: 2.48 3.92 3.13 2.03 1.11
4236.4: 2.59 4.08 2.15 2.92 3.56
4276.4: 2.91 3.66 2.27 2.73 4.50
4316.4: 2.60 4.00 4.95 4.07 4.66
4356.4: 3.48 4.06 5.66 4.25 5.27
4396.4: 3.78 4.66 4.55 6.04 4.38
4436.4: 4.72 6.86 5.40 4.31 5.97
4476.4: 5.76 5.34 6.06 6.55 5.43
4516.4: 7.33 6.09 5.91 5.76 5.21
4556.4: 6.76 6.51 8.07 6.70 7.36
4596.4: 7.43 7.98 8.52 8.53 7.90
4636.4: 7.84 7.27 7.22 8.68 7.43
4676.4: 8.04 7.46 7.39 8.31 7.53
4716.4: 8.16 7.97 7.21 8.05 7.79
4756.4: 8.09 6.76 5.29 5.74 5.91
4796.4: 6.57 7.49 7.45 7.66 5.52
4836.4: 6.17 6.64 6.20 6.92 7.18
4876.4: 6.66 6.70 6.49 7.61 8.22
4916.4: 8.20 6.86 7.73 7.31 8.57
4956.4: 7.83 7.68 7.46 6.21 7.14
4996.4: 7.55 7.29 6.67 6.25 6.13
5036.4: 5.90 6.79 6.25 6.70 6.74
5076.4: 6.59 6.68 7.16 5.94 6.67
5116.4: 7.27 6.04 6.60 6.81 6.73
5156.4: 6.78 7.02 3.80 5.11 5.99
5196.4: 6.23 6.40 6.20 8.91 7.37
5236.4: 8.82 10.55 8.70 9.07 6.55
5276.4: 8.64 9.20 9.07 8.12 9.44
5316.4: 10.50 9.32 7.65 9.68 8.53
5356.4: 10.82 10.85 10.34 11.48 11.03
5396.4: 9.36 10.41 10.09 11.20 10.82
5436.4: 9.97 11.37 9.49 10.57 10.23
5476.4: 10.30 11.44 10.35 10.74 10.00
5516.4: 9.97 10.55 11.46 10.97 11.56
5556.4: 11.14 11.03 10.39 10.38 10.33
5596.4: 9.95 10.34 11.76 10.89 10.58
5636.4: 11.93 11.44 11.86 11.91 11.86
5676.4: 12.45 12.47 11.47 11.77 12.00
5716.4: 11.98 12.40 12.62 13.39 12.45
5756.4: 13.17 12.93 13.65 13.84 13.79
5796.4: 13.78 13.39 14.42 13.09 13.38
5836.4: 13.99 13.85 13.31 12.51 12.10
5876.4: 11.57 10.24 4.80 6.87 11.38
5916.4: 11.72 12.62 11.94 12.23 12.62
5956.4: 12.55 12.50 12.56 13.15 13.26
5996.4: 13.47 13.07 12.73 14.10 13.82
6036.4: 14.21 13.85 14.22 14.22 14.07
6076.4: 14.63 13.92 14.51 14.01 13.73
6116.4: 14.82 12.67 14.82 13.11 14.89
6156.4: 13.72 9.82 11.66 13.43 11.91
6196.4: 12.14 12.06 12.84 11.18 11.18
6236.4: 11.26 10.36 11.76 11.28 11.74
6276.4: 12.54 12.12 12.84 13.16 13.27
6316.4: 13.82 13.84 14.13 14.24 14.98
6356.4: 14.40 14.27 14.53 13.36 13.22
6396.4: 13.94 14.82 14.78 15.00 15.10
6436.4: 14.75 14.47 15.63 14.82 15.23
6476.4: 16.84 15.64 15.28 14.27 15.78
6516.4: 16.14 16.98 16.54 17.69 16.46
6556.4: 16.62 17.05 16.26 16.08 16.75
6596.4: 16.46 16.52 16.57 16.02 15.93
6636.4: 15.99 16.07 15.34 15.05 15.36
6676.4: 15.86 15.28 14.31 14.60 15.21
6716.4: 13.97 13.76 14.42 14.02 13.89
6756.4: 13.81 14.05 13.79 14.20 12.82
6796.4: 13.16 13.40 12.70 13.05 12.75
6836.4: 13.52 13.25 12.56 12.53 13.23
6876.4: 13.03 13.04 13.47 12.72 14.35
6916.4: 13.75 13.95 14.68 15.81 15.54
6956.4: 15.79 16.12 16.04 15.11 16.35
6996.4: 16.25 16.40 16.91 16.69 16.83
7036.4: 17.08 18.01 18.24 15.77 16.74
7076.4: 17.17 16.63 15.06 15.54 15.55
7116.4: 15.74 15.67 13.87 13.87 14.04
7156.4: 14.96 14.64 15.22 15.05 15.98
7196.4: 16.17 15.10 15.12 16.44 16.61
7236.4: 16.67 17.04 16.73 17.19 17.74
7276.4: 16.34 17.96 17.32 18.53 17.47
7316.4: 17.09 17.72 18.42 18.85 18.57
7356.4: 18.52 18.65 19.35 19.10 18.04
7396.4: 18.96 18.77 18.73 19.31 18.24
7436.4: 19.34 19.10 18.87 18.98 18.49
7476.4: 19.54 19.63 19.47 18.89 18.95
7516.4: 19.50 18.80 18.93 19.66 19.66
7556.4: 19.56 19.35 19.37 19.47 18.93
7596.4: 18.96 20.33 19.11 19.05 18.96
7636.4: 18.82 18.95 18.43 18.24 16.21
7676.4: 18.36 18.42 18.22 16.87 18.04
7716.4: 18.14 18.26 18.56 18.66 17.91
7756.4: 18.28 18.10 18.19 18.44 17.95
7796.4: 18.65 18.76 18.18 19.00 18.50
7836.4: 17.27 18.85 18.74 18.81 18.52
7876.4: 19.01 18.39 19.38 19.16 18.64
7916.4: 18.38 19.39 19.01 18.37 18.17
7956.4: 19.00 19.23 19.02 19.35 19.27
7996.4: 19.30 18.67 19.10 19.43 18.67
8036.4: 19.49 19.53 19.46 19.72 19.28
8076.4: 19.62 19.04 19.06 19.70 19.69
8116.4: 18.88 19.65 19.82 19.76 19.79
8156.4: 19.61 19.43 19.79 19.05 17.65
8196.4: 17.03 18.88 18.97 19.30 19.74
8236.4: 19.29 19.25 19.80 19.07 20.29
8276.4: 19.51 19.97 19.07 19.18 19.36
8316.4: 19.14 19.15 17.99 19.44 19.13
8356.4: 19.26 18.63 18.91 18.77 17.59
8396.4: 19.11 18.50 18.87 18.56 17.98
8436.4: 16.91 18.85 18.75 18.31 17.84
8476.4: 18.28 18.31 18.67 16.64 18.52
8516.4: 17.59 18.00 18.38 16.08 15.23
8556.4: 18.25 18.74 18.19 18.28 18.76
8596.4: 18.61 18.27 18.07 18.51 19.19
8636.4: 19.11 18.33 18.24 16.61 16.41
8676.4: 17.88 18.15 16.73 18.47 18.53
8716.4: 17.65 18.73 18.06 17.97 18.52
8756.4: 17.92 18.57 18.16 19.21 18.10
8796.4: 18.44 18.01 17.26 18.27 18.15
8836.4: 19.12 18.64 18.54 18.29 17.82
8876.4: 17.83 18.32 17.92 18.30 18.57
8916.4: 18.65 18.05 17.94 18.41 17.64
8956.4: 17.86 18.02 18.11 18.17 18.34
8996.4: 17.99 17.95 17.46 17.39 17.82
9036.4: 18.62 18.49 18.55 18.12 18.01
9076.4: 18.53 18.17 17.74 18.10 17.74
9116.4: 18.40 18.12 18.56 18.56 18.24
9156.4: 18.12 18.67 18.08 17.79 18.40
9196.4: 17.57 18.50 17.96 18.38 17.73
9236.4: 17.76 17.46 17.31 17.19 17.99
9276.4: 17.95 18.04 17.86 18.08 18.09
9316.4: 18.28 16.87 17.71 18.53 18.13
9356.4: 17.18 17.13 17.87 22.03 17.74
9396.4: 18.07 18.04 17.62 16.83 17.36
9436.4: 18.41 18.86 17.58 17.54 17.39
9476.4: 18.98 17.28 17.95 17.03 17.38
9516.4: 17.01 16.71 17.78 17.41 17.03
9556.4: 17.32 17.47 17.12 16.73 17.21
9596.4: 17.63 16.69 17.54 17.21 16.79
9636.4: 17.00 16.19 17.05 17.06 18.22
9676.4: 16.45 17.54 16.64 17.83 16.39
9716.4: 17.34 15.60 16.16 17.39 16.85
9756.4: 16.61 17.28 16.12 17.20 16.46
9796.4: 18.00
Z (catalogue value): 0.00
